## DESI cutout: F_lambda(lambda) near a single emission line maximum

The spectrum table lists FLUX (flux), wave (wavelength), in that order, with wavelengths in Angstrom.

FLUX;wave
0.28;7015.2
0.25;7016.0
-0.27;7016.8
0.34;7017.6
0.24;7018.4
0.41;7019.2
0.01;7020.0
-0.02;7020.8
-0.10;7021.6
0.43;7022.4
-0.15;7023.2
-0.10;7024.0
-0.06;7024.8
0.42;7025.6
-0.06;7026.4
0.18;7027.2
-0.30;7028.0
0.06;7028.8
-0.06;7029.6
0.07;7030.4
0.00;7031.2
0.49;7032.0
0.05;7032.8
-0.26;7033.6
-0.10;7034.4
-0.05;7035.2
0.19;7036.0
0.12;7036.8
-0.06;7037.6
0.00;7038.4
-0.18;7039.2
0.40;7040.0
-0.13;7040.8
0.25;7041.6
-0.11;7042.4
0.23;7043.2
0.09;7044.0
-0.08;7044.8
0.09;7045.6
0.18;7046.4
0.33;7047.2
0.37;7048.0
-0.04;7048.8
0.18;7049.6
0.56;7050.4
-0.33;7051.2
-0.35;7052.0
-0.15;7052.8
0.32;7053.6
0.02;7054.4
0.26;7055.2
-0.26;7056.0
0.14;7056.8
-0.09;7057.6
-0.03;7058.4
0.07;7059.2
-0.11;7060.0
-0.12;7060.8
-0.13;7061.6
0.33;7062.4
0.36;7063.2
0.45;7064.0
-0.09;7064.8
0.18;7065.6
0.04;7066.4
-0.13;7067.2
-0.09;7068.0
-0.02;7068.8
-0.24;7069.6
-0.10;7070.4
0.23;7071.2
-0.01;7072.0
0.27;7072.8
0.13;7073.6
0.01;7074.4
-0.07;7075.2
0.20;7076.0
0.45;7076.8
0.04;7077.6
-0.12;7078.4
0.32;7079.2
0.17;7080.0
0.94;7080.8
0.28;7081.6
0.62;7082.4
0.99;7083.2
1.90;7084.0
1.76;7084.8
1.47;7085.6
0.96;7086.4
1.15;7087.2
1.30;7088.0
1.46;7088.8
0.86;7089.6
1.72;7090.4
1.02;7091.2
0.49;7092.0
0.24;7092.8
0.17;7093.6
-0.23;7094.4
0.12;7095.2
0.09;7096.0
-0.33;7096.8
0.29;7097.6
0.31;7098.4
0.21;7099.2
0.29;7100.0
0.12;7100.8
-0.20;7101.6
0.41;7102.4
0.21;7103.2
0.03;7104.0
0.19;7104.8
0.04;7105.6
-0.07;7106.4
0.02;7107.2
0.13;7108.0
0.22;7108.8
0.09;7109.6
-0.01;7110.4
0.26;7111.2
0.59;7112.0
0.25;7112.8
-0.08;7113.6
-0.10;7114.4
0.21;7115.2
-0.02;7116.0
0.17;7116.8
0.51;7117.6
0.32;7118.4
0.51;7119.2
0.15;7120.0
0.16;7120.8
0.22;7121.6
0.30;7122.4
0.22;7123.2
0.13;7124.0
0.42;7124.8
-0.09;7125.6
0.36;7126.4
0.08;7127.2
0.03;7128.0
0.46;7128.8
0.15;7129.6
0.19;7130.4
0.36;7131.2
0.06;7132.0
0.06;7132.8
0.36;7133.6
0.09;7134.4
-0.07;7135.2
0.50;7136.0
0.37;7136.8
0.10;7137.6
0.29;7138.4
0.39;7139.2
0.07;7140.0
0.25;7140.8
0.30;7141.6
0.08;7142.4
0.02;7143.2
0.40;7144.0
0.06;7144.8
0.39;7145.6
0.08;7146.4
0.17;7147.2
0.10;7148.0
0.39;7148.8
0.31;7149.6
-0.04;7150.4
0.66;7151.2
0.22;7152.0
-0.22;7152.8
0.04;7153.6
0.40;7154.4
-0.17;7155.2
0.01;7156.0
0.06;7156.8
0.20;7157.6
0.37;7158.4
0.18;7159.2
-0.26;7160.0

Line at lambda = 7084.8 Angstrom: [O II] 3727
